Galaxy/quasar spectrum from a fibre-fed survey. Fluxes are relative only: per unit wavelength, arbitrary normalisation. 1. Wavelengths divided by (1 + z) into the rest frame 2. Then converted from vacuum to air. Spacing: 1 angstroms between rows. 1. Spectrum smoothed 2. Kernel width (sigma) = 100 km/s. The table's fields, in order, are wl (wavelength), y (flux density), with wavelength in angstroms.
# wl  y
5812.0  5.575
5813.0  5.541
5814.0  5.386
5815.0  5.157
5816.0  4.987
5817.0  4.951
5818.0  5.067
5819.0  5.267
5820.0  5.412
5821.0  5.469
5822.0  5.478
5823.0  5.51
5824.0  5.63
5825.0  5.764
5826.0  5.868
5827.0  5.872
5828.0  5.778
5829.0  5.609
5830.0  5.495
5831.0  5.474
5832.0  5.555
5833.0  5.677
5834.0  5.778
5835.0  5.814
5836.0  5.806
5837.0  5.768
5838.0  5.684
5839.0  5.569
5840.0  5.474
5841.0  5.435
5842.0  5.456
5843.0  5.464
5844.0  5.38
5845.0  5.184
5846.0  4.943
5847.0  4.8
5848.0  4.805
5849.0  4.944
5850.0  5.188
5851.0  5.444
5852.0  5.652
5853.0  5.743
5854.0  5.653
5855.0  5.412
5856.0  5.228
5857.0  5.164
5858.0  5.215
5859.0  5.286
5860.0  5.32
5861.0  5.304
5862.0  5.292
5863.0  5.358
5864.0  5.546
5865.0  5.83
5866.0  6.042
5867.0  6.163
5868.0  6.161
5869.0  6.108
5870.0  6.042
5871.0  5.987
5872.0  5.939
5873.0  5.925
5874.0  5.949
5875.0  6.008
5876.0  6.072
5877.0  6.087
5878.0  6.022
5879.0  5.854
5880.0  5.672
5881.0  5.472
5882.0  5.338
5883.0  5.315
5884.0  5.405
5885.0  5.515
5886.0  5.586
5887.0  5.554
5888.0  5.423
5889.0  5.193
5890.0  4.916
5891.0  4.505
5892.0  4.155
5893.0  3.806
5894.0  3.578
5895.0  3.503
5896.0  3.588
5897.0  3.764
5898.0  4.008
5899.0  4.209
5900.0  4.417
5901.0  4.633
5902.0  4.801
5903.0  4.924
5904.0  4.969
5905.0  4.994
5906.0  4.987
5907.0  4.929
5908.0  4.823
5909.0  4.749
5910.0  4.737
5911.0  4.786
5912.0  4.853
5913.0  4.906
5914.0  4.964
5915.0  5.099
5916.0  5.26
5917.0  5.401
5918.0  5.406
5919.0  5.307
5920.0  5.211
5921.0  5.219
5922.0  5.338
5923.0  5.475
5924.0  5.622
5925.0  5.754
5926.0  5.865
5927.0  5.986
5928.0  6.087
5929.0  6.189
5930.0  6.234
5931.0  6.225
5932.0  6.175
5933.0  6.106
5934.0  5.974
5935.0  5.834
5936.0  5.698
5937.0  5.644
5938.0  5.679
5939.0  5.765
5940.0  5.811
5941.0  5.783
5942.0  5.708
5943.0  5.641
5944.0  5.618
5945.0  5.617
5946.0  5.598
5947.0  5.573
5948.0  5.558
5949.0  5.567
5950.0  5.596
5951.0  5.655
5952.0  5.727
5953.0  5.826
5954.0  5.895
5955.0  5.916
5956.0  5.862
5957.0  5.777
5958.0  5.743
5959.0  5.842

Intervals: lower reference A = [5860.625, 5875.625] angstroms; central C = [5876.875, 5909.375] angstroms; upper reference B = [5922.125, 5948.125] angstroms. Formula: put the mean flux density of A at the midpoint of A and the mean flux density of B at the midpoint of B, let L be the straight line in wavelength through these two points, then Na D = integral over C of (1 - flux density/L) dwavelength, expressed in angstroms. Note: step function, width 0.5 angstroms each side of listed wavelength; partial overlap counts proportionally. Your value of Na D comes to 5.5 angstroms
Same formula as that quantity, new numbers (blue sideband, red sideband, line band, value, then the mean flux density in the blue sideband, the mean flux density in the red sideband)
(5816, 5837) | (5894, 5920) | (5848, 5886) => -3.74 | 5.55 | 4.71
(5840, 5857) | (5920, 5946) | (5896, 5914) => 3.11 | 5.3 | 5.79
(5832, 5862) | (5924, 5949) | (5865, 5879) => -1.28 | 5.4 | 5.83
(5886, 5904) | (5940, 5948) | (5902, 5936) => -2.35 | 4.46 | 5.65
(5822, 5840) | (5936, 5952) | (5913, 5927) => 0.69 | 5.67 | 5.66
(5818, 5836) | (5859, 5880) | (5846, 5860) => 1.18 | 5.6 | 5.83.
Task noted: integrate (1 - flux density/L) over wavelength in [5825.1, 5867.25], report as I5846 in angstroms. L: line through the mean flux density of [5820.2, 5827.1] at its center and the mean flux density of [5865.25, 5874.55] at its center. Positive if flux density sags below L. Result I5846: 2.4 angstroms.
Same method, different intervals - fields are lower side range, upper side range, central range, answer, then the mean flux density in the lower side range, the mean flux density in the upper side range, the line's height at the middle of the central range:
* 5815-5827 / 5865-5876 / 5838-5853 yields 1.09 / 5.41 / 6.03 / 5.71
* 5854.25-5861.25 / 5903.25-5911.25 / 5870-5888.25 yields -2.25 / 5.29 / 4.88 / 5.11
